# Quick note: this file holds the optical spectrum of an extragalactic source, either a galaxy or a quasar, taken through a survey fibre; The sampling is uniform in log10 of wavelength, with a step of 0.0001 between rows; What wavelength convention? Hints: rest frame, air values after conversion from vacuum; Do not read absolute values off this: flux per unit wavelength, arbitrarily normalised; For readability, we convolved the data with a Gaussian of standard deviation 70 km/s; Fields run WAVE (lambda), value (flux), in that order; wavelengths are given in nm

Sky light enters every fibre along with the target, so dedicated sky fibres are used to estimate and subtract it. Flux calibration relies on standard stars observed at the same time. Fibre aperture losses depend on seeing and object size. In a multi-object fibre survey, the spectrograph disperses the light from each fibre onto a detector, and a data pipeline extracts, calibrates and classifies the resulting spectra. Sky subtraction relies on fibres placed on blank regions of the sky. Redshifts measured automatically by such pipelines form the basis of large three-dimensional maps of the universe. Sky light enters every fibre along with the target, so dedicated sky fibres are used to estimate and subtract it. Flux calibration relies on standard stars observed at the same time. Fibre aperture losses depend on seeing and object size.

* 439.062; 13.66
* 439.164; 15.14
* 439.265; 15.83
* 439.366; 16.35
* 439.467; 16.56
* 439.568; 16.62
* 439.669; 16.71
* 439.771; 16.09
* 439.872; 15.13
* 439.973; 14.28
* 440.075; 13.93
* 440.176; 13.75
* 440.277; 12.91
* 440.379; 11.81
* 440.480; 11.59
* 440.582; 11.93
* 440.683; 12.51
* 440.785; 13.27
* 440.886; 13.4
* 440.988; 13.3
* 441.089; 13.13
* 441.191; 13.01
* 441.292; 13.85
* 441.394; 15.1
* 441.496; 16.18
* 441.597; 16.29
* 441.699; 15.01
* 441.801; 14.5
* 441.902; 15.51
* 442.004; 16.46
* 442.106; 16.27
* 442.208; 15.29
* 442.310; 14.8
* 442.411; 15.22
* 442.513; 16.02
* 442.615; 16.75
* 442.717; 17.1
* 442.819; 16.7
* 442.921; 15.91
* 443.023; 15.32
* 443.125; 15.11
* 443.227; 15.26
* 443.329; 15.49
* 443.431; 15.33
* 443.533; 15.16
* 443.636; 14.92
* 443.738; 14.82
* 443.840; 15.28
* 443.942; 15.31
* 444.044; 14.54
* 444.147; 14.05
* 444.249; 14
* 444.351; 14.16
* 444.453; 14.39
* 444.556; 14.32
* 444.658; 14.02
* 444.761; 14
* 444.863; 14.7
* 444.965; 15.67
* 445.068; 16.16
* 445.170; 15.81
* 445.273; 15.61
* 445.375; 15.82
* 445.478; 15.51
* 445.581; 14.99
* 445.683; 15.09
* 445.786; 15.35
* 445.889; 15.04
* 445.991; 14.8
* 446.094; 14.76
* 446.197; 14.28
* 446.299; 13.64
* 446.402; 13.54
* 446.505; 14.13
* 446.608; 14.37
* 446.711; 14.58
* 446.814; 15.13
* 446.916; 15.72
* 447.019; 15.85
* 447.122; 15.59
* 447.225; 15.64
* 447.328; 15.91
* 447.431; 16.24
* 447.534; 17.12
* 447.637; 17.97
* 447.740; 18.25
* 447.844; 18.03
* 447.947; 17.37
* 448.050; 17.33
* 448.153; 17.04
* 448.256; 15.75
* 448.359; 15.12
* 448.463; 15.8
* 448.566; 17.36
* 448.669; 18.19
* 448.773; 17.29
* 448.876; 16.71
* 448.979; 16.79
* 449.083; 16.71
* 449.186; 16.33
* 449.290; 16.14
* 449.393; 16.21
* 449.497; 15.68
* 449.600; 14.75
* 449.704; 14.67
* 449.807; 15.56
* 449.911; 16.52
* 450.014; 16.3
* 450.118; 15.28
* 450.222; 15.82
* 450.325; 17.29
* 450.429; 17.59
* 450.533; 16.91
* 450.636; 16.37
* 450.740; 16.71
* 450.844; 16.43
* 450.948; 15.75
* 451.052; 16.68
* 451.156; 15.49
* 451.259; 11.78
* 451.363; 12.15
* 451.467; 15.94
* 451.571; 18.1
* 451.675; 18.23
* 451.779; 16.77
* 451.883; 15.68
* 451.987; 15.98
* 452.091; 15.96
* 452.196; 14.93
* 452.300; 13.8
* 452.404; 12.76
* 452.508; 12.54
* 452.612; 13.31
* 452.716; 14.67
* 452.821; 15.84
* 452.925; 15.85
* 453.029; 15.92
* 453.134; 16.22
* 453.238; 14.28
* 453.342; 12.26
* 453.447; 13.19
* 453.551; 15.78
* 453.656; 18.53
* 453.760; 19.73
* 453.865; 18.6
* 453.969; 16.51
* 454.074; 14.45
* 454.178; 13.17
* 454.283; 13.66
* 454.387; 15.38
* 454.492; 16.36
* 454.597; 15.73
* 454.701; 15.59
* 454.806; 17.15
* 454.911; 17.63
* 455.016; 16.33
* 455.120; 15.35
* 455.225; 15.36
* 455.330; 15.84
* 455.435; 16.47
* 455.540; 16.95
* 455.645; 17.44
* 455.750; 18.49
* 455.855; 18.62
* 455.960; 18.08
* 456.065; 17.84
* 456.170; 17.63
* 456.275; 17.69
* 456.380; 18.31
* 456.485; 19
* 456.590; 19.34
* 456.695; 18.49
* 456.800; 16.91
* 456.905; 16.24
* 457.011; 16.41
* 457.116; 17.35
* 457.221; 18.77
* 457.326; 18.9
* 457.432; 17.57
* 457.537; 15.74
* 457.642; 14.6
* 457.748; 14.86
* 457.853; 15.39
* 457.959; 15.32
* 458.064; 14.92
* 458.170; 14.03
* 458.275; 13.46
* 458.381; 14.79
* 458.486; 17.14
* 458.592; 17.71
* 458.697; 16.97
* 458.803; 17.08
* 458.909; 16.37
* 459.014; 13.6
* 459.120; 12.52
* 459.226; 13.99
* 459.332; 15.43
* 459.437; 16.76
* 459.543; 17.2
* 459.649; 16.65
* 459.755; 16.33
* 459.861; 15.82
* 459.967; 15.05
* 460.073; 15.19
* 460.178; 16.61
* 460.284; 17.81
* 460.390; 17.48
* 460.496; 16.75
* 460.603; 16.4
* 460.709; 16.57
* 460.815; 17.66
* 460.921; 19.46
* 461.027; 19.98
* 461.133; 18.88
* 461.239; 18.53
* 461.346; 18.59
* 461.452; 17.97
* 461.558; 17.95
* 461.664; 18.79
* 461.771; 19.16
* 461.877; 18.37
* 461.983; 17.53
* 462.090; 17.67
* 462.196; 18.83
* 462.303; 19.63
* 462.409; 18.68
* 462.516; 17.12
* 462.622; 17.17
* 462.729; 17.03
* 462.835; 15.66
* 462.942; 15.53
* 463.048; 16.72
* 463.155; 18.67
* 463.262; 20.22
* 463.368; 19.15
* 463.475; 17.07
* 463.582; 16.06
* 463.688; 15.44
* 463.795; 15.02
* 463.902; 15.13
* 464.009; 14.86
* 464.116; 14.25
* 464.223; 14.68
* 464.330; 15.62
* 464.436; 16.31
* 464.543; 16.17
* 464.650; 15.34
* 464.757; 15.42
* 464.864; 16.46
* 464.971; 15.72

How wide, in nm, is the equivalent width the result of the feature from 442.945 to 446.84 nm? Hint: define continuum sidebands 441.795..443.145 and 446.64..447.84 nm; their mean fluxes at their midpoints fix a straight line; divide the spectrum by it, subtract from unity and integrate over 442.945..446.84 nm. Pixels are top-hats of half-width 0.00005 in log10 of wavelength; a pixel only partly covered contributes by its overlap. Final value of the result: 0.29 nm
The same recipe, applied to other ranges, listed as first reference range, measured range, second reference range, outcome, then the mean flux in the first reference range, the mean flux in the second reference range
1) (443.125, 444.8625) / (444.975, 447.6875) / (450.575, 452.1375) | -0.05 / 14.7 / 15.9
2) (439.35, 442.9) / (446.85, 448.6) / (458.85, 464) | -0.12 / 14.8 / 17.1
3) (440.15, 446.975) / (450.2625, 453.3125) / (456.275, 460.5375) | 0.03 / 14.7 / 16.3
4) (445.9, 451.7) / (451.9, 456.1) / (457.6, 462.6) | 0.14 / 16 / 16.8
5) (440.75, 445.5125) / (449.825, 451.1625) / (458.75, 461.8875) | -0.04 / 15.1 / 16.9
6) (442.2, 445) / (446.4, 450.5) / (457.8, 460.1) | -0.26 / 15.1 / 15.5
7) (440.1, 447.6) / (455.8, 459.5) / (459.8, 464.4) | 0.03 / 14.9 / 17.2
